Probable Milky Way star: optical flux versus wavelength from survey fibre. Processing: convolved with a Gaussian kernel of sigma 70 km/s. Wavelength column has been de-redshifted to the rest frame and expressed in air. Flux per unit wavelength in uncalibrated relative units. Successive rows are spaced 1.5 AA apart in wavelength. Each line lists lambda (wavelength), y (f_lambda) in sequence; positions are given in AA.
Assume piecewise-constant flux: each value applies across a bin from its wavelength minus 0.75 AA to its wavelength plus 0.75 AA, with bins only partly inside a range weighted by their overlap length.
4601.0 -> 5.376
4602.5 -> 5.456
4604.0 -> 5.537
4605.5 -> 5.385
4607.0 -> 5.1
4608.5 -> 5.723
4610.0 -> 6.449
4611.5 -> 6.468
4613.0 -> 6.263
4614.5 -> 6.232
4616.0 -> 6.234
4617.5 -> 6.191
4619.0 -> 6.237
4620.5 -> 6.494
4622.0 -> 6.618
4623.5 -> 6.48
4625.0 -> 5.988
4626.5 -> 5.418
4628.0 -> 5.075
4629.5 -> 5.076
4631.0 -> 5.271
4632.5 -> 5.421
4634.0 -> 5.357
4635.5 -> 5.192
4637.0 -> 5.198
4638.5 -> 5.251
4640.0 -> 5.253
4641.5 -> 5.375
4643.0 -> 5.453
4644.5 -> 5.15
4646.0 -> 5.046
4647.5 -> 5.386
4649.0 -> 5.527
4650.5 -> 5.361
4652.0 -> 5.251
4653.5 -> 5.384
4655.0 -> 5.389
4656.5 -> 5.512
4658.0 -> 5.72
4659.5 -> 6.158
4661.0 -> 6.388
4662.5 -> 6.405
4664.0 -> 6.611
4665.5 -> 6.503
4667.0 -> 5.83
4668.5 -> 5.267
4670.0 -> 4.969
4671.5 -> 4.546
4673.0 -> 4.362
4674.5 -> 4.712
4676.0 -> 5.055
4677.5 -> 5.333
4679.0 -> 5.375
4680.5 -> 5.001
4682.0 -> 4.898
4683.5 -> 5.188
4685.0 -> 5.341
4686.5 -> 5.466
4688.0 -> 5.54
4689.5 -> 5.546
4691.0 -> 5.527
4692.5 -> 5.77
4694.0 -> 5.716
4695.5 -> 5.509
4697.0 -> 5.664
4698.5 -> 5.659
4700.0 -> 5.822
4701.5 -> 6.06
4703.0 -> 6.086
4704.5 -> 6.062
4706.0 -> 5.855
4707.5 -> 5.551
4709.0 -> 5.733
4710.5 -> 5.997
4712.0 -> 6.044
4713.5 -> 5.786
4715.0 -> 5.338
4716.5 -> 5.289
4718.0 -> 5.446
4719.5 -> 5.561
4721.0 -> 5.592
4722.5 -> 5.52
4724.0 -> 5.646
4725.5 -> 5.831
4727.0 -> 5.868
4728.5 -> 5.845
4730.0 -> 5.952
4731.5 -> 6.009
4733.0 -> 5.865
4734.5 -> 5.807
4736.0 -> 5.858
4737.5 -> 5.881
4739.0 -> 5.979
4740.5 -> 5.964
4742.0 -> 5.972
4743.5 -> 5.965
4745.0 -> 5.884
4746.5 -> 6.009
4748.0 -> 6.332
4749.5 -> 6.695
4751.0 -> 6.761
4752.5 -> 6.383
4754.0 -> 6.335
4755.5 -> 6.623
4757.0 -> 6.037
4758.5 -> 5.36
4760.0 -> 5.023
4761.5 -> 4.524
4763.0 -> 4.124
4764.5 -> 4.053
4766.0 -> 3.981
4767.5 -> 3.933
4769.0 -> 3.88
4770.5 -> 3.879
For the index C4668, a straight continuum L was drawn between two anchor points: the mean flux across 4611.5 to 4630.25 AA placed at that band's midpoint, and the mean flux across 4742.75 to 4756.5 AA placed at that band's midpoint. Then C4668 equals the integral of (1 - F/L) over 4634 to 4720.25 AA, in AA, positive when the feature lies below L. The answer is 9.1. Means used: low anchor 6.04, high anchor 6.33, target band 5.51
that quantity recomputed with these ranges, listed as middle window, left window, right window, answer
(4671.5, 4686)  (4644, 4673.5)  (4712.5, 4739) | 1.5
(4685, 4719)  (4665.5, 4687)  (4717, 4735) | -1.5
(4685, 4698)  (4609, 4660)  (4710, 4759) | 0.5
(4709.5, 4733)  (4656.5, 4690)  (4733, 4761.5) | 0.4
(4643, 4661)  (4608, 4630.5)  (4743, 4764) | 1.6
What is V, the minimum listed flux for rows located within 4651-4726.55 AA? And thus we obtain 4.362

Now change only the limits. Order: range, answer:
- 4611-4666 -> 5.046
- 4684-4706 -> 5.341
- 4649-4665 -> 5.251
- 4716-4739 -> 5.289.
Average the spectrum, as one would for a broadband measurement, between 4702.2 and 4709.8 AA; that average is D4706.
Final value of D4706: 5.86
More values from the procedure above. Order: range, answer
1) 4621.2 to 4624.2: 6.55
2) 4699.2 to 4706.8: 5.97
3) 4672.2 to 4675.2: 4.53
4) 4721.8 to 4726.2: 5.67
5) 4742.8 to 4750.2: 6.17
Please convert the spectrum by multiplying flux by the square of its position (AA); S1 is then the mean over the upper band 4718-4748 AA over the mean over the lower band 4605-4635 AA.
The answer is 1.04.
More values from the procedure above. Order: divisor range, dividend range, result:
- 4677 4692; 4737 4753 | 1.19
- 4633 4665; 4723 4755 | 1.13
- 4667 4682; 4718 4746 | 1.19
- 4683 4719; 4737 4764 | 1.06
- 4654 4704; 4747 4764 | 1.08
